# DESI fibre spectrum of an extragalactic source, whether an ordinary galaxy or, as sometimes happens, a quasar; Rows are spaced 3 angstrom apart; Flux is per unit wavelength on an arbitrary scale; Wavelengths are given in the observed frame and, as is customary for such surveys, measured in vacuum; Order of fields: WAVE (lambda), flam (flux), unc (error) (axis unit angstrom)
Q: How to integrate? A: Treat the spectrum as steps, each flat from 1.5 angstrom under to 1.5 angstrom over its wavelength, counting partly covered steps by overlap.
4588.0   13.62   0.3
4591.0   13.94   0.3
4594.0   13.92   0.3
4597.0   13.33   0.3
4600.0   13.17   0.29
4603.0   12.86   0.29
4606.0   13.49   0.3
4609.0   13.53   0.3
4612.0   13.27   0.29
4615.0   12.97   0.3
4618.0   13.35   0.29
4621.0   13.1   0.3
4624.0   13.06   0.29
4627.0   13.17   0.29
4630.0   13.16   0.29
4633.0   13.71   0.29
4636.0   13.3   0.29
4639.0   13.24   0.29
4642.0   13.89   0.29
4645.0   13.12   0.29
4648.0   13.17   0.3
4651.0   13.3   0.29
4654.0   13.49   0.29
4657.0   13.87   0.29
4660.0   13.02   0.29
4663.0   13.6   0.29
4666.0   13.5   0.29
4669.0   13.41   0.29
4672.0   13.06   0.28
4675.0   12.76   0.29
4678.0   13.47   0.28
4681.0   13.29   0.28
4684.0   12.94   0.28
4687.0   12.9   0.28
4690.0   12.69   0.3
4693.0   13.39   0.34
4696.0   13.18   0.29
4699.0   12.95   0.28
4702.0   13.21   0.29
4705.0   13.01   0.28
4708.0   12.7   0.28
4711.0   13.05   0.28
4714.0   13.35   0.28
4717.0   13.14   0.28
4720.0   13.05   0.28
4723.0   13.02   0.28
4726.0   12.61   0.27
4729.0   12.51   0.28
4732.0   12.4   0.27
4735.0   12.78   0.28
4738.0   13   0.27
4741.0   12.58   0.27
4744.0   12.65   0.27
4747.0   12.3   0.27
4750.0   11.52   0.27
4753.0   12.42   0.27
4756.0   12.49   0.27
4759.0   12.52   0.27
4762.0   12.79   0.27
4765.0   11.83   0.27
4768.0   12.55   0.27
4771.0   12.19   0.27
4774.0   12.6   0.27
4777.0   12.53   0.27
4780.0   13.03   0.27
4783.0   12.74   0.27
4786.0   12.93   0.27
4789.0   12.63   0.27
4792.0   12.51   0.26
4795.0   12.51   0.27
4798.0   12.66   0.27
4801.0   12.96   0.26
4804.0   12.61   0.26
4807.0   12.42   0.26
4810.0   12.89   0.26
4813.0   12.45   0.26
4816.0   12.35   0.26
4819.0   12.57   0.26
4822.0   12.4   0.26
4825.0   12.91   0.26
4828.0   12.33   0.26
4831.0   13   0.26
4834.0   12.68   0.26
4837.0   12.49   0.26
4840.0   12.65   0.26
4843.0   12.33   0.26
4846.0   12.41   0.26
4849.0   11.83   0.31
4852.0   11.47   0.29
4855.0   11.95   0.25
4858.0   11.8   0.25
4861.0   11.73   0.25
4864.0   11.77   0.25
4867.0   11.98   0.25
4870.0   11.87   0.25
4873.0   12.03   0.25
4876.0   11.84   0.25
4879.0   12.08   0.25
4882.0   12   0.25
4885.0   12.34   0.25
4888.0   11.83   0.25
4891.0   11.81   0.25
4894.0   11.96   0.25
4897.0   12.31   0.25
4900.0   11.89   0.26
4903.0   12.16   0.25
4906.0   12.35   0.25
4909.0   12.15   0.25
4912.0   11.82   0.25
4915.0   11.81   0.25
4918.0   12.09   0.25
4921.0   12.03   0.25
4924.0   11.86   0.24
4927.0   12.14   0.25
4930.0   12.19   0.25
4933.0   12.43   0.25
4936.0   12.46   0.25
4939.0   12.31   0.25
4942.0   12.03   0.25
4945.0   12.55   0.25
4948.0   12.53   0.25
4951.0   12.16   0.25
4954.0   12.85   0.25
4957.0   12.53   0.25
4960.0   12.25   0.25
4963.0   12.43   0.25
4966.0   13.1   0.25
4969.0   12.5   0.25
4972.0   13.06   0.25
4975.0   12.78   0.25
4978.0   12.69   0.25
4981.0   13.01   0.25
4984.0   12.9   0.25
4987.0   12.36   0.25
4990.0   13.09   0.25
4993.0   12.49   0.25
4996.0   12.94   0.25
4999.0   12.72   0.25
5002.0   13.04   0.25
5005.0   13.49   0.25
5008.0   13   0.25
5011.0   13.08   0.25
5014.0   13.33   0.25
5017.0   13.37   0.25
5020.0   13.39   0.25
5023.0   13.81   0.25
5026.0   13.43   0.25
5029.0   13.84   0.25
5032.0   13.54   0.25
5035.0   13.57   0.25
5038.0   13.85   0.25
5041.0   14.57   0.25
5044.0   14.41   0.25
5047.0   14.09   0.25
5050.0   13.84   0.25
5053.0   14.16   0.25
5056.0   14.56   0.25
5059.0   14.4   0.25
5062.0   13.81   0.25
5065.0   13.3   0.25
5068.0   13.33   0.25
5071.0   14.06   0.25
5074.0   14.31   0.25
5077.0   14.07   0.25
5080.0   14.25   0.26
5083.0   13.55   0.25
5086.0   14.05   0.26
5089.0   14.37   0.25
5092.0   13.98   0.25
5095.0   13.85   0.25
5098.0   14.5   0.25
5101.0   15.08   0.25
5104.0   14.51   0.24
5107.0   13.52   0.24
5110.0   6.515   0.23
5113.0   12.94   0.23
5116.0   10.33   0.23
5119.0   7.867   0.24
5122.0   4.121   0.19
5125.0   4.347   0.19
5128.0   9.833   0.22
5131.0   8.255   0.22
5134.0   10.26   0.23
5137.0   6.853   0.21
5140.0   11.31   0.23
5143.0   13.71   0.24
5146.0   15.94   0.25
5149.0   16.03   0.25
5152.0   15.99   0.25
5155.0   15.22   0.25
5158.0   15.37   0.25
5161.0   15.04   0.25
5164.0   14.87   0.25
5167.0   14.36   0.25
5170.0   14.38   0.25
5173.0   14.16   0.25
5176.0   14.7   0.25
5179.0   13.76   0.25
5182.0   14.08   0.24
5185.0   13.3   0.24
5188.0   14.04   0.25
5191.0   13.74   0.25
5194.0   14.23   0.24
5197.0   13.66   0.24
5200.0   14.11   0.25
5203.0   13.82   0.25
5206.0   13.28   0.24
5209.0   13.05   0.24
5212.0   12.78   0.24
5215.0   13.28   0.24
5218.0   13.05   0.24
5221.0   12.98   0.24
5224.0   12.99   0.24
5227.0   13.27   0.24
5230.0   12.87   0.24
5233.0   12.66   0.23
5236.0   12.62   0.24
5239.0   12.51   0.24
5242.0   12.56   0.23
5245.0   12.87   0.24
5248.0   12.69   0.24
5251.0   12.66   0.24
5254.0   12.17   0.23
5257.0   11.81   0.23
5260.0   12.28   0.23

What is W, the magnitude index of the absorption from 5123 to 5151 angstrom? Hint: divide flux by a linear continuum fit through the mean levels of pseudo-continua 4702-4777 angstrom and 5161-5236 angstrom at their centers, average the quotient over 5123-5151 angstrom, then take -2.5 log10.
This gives 0.25 mag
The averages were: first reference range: 12.6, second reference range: 13.7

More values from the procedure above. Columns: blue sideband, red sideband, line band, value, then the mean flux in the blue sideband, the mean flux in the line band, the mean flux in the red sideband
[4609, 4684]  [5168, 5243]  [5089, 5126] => 0.20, 13.3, 11.2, 13.4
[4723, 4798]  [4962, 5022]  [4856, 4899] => 0.07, 12.5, 12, 12.9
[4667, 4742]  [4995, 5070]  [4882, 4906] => 0.11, 13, 12.1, 13.6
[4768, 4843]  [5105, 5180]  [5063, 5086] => -0.15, 12.6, 13.9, 12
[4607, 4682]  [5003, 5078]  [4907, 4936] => 0.13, 13.3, 12.1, 13.8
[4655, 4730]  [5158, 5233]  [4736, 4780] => 0.06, 13.1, 12.5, 13.8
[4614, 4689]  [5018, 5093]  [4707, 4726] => 0.03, 13.3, 13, 13.9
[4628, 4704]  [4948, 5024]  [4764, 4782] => 0.06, 13.3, 12.5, 12.9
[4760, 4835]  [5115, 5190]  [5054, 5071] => -0.12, 12.6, 13.9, 12.3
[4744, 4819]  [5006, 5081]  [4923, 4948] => 0.09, 12.5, 12.3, 13.8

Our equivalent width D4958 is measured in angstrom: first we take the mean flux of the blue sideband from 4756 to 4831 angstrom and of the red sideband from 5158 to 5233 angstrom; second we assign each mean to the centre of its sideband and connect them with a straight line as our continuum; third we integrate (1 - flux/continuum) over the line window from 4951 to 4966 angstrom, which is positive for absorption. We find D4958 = 0.6 angstrom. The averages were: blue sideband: 12.6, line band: 12.5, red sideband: 13.8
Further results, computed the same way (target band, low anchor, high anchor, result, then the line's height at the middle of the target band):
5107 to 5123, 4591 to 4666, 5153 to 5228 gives 5.6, 13.8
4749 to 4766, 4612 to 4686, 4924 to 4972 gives 0.9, 13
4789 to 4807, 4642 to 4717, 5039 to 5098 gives 1.1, 13.5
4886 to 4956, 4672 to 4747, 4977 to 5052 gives 5.6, 13.2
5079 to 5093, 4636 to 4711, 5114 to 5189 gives -1.8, 12.4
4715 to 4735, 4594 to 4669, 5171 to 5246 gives 0.8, 13.3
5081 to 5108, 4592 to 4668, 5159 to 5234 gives -1.0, 13.7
